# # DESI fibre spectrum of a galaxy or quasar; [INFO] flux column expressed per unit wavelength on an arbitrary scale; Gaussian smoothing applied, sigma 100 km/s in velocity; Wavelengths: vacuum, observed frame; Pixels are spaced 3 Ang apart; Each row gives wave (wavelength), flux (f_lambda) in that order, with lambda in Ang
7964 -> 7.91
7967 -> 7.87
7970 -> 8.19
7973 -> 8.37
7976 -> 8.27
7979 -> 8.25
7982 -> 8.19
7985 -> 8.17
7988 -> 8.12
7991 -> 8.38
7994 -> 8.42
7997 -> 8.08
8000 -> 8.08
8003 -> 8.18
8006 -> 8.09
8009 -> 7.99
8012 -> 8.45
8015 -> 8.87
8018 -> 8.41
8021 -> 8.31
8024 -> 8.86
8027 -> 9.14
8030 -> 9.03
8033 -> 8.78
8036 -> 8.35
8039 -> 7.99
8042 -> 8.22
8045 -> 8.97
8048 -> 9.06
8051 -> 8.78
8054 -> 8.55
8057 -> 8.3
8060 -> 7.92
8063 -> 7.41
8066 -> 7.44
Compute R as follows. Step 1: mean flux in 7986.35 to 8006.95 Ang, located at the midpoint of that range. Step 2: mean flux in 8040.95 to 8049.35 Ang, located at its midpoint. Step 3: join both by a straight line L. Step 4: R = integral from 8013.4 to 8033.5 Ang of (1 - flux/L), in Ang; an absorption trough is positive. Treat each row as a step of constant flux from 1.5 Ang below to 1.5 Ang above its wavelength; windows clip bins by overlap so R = -0.6 Ang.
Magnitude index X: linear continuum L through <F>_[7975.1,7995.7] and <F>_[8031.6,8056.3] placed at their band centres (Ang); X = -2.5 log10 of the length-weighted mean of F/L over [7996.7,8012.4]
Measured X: 0.03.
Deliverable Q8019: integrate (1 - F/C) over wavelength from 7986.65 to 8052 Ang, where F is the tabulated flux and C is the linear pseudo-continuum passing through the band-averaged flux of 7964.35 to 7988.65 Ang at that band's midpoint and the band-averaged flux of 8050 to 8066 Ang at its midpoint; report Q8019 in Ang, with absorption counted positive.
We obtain -2.8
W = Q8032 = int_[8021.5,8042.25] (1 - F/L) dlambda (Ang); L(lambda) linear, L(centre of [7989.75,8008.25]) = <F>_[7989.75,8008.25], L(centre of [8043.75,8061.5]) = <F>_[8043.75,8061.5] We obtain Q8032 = -0.5 Ang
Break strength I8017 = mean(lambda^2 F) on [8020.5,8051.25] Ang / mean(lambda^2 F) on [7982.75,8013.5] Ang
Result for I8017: 1.1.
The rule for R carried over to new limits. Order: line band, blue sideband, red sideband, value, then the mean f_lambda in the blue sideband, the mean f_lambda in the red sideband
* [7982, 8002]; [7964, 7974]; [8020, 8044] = 0.18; 8.1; 8.6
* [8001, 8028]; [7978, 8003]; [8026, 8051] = -0.02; 8.21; 8.69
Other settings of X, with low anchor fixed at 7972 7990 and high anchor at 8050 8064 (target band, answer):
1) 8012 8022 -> -0.041 mag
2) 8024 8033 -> -0.099 mag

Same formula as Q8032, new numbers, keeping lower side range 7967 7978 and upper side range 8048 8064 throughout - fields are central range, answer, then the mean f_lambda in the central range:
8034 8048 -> -0.3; 8.47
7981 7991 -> 0.0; 8.19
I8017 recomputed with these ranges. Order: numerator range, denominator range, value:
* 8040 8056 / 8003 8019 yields 1.05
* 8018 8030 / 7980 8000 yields 1.07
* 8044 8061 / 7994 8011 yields 1.07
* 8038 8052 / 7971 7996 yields 1.06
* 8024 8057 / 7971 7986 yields 1.07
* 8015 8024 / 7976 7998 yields 1.04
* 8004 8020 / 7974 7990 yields 1.03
